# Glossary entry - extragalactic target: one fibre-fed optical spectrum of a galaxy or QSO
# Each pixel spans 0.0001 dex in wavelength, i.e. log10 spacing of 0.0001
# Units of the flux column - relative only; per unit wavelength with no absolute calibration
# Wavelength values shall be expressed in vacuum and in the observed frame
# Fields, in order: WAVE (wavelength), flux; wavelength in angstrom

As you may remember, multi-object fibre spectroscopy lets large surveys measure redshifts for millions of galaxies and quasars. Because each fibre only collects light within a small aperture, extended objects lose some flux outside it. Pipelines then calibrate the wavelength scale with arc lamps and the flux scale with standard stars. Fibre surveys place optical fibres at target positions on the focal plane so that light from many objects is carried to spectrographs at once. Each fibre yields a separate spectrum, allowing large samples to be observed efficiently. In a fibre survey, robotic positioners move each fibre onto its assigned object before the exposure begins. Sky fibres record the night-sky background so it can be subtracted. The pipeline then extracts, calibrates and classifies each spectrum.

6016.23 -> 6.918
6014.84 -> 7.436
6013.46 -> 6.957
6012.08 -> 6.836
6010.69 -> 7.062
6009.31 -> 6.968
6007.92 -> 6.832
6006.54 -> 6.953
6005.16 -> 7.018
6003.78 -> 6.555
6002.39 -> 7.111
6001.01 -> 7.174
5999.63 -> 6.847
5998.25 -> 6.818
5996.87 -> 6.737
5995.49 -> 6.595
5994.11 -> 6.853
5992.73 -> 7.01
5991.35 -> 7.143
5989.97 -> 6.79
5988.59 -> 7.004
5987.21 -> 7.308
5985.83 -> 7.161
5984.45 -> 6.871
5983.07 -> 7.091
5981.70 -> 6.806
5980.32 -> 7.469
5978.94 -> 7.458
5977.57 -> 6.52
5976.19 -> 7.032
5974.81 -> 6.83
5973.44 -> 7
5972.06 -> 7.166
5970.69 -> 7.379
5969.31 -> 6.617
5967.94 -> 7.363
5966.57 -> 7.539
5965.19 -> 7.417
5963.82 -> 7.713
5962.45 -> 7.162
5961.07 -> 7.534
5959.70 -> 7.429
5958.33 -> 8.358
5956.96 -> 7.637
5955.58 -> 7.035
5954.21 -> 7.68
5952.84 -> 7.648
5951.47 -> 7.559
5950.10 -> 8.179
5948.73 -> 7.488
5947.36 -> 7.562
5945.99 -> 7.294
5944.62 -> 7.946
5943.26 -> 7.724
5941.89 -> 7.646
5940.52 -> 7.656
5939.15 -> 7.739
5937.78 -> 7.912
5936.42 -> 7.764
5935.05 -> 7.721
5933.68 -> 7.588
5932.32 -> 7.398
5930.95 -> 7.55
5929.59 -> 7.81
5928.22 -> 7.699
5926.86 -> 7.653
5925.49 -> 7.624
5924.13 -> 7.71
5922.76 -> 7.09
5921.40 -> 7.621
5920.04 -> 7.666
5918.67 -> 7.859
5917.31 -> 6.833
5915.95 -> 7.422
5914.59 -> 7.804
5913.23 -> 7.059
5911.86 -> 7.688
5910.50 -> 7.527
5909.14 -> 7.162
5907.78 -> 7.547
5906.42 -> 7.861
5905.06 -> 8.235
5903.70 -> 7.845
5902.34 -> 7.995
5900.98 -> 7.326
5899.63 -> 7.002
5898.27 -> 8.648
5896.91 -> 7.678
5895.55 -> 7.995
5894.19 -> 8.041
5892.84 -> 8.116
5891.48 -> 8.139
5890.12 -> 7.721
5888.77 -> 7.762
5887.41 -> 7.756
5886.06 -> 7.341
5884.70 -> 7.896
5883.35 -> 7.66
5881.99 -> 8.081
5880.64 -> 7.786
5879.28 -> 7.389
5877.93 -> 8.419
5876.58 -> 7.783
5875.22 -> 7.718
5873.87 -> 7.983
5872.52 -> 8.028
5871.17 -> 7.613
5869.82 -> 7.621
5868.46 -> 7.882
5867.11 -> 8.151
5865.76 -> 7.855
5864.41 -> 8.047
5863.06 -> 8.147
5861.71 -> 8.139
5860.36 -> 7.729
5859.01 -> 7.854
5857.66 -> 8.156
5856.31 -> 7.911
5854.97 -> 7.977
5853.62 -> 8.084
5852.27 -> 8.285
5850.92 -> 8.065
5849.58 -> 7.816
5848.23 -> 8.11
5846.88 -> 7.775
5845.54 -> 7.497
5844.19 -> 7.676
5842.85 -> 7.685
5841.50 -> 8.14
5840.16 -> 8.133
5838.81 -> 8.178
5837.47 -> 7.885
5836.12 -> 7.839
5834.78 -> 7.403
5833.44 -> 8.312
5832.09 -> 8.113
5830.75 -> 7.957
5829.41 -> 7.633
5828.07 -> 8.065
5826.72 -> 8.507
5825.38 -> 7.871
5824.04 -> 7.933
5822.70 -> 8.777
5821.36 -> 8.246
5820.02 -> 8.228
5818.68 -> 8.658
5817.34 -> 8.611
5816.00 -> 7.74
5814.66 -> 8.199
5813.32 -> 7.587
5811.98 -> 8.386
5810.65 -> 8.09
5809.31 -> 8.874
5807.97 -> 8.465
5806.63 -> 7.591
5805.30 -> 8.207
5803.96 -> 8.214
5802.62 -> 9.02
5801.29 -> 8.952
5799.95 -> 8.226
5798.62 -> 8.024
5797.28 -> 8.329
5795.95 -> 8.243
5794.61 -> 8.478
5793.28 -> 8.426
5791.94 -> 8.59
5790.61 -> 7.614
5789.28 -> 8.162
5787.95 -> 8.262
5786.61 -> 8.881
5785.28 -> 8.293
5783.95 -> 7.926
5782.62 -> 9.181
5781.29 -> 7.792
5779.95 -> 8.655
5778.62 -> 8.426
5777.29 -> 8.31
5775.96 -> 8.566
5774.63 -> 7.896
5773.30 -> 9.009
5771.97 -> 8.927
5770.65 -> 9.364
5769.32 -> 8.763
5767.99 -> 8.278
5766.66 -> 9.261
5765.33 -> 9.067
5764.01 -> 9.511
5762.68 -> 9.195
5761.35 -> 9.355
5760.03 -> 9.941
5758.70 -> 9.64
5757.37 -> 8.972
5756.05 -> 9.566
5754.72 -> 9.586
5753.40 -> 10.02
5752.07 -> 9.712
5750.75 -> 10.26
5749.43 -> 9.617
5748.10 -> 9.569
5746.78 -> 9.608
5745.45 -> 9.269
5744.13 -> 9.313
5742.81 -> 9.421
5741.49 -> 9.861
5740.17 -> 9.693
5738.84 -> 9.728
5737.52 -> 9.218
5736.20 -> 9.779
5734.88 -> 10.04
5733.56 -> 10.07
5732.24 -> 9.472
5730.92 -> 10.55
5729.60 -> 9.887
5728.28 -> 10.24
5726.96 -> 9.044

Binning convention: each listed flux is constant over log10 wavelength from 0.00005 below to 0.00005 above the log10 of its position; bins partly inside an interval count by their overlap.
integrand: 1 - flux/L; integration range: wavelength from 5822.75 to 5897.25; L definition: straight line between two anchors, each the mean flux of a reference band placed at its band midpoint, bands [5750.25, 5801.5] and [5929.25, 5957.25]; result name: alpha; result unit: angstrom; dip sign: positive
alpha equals 2.7 angstrom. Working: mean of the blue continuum 8.8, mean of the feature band 7.92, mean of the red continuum 7.64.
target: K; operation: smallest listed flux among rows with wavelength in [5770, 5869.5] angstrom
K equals 7.403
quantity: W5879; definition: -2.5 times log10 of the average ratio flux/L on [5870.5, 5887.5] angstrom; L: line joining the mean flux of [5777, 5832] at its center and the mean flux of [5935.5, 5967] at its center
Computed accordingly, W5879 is 0.02 mag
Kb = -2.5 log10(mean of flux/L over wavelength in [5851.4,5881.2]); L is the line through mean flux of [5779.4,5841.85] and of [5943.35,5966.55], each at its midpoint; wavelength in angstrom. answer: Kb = 0.01 mag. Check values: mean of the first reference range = 8.23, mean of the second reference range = 7.6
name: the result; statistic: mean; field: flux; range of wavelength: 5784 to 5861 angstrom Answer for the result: 8.14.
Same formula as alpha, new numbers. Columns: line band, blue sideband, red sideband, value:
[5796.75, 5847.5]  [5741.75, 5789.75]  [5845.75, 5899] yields 1.95 angstrom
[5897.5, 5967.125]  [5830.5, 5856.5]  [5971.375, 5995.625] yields -2.53 angstrom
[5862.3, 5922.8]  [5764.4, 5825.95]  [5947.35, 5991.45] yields 0.24 angstrom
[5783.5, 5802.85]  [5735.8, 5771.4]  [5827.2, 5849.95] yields 0.84 angstrom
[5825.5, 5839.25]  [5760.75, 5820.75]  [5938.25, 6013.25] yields 0.37 angstrom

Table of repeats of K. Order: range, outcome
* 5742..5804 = 7.614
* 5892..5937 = 6.833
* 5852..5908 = 7.002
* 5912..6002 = 6.52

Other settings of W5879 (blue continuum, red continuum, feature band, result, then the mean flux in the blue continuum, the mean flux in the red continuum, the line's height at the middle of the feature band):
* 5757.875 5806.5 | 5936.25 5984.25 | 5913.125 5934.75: 0.02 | 8.63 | 7.43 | 7.67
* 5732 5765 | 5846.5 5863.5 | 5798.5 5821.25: 0.05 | 9.61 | 8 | 8.69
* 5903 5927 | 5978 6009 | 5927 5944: -0.04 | 7.56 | 6.98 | 7.41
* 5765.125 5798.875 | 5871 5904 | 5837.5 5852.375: 0.02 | 8.49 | 7.83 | 8.1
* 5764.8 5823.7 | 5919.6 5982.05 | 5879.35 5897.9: 0.00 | 8.42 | 7.49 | 7.86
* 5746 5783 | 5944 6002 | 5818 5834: 0.05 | 9.14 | 7.24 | 8.58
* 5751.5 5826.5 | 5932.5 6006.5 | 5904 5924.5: 0.02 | 8.61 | 7.29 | 7.69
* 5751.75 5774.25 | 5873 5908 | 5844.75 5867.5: 0.03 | 9.28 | 7.84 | 8.23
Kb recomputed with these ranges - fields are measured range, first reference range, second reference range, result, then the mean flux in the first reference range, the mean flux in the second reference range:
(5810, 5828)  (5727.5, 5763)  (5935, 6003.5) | 0.09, 9.69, 7.3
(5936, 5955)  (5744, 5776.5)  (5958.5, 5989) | -0.03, 9.29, 7.2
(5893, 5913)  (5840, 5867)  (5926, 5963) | 0.01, 7.96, 7.64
